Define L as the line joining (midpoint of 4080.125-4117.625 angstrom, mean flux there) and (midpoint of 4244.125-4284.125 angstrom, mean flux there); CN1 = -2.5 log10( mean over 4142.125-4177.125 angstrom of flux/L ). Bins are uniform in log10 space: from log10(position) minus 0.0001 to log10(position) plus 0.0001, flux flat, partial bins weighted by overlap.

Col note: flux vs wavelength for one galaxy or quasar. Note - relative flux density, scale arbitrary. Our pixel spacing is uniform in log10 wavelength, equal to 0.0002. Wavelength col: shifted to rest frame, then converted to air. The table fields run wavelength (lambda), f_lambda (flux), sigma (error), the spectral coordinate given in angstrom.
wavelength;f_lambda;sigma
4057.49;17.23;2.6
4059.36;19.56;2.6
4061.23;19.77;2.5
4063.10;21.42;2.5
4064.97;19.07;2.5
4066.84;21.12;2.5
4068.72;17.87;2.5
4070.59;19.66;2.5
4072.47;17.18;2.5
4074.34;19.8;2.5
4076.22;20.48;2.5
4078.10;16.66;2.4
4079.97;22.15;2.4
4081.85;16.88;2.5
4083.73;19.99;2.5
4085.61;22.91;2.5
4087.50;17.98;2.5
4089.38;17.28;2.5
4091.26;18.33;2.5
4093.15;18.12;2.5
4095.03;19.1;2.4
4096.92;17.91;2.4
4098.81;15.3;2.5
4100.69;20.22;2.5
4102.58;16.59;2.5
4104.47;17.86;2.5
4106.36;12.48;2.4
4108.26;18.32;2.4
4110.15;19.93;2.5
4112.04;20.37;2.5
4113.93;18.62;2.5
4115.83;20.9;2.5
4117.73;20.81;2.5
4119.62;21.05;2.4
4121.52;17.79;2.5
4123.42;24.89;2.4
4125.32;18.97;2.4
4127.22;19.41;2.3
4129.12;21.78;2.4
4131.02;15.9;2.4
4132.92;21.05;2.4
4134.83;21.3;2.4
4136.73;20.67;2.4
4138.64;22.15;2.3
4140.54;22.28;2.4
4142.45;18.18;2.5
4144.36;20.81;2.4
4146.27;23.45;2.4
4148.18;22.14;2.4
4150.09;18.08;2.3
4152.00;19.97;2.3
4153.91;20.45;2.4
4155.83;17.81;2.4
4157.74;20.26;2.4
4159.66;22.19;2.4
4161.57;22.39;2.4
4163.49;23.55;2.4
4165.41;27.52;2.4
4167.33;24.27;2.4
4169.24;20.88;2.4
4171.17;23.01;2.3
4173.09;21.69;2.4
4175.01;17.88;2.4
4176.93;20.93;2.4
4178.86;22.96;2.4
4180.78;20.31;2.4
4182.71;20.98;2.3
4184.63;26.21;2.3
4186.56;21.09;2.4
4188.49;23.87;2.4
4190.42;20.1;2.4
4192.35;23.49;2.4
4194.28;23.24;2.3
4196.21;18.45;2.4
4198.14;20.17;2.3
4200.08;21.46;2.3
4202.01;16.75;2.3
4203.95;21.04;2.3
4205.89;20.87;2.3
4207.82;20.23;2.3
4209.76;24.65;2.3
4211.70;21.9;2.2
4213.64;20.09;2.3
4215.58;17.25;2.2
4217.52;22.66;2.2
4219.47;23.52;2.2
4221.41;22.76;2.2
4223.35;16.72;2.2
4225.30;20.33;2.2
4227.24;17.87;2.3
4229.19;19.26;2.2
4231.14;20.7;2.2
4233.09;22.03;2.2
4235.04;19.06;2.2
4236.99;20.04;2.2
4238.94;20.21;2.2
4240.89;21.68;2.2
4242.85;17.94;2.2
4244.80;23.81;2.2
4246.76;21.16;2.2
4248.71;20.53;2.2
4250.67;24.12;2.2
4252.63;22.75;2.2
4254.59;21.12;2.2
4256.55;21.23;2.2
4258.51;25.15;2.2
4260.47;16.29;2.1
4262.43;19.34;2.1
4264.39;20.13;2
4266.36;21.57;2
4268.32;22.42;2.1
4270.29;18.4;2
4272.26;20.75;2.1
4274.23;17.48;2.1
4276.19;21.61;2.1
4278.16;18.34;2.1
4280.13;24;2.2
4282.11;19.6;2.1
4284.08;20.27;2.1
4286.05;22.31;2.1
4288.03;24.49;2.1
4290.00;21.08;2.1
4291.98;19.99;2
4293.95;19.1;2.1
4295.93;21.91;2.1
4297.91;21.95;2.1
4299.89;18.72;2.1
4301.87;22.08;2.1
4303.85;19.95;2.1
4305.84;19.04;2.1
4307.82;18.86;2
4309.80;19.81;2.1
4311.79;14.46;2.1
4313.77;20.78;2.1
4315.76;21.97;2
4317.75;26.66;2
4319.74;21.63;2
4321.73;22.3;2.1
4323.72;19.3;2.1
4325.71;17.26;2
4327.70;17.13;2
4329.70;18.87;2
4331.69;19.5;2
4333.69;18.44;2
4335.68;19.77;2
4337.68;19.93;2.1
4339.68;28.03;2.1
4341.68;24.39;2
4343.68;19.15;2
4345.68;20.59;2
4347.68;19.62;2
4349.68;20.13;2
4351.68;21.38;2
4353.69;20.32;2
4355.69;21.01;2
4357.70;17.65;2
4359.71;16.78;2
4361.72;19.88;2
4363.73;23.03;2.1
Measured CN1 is -0.11 mag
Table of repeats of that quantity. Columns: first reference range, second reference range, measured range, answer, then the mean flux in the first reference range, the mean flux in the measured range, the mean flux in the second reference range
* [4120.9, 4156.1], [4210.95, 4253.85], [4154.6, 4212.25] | -0.06 mag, 20.4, 21.7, 20.7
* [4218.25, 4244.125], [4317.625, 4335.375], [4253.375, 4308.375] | -0.03 mag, 20.2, 20.6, 19.8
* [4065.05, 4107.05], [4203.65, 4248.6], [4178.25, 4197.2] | -0.10 mag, 18.5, 22.1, 20.7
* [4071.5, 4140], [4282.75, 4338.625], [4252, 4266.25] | -0.05 mag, 19.2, 20.9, 20.3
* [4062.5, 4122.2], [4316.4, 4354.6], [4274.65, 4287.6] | -0.04 mag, 18.9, 21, 20.8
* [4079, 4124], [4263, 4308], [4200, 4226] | -0.04 mag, 18.9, 20.7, 20.6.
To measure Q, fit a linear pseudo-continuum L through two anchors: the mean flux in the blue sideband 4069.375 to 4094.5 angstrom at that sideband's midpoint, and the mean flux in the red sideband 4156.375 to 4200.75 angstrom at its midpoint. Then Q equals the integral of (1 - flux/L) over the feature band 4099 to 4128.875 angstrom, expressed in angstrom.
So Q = 1.3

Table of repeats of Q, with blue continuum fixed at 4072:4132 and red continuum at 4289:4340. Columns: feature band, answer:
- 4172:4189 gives -2.0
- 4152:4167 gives -2.1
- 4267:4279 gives 0.0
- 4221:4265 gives -1.8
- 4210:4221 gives -1.0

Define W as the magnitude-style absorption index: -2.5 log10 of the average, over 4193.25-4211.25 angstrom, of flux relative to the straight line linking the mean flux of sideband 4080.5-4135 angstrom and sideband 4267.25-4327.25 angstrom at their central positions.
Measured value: -0.06 mag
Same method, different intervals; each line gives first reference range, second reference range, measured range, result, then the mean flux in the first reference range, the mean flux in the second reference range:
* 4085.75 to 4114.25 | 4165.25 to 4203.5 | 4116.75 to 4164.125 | -0.05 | 18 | 21.6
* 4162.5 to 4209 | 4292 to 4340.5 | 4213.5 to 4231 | 0.06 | 21.7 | 20.3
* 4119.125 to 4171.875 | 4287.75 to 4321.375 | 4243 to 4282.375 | -0.01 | 21.1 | 20.7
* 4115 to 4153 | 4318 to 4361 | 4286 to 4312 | 0.00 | 20.6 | 20.3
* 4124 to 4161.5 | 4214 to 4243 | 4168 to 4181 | -0.04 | 20.5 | 20.2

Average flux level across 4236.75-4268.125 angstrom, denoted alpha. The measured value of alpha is 21.1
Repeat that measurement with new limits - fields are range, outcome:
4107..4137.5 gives 20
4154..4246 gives 21.2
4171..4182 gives 21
